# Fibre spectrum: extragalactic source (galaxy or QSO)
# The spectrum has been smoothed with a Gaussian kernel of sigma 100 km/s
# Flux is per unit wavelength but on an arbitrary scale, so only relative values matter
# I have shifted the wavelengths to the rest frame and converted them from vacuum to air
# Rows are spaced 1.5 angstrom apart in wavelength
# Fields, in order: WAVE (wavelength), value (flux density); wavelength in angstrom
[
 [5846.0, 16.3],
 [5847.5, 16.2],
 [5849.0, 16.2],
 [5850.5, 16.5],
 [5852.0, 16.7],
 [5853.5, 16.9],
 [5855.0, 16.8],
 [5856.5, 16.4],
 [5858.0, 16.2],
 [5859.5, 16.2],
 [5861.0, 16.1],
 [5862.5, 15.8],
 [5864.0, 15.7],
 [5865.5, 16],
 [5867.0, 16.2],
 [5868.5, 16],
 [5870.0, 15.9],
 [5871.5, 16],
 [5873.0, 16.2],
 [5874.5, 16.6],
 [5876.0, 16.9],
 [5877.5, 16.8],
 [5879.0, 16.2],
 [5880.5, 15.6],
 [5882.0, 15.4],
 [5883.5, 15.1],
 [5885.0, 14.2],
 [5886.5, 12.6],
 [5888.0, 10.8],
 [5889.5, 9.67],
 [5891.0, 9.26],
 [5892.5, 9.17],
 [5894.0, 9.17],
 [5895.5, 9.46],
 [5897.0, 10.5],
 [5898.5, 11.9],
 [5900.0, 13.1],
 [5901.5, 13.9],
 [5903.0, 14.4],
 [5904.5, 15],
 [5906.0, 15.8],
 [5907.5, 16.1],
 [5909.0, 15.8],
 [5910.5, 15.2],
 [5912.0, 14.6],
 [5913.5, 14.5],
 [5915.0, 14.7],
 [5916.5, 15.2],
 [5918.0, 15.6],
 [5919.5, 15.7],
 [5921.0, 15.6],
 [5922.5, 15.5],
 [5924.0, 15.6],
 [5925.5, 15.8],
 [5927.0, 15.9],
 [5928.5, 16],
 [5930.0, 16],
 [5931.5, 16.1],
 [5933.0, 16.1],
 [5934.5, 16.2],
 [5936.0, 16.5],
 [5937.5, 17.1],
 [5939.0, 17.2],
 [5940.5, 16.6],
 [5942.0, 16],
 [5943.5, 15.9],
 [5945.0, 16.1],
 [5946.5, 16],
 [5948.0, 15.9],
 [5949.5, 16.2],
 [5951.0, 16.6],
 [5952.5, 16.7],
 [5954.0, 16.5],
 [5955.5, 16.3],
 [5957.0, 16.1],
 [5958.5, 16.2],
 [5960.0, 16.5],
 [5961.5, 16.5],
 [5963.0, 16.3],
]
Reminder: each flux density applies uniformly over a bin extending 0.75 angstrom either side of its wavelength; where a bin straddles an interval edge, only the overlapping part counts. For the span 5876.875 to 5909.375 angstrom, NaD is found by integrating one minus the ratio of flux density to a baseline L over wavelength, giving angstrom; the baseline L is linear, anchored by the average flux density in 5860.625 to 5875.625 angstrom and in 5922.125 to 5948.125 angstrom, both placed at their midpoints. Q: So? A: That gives 6.0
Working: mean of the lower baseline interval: 16.1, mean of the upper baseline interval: 16.2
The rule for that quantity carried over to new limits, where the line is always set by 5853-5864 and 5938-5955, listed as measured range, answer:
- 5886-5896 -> 3.9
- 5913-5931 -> 0.9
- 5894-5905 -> 2.7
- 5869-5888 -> 1.0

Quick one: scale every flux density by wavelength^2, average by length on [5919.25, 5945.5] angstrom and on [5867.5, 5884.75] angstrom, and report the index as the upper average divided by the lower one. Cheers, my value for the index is 1.03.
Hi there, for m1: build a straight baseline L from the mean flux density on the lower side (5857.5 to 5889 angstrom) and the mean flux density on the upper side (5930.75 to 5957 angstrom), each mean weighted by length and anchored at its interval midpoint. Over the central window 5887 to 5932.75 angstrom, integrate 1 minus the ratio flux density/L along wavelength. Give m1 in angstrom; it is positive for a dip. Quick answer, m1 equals 5.9 angstrom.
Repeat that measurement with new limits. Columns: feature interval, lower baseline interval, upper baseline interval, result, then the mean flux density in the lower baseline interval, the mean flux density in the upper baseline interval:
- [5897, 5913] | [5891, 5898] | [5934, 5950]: -4.7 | 9.62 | 16.3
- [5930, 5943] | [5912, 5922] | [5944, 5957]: -0.5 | 15.2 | 16.3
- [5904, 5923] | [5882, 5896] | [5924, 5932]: -1.6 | 11.3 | 15.9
